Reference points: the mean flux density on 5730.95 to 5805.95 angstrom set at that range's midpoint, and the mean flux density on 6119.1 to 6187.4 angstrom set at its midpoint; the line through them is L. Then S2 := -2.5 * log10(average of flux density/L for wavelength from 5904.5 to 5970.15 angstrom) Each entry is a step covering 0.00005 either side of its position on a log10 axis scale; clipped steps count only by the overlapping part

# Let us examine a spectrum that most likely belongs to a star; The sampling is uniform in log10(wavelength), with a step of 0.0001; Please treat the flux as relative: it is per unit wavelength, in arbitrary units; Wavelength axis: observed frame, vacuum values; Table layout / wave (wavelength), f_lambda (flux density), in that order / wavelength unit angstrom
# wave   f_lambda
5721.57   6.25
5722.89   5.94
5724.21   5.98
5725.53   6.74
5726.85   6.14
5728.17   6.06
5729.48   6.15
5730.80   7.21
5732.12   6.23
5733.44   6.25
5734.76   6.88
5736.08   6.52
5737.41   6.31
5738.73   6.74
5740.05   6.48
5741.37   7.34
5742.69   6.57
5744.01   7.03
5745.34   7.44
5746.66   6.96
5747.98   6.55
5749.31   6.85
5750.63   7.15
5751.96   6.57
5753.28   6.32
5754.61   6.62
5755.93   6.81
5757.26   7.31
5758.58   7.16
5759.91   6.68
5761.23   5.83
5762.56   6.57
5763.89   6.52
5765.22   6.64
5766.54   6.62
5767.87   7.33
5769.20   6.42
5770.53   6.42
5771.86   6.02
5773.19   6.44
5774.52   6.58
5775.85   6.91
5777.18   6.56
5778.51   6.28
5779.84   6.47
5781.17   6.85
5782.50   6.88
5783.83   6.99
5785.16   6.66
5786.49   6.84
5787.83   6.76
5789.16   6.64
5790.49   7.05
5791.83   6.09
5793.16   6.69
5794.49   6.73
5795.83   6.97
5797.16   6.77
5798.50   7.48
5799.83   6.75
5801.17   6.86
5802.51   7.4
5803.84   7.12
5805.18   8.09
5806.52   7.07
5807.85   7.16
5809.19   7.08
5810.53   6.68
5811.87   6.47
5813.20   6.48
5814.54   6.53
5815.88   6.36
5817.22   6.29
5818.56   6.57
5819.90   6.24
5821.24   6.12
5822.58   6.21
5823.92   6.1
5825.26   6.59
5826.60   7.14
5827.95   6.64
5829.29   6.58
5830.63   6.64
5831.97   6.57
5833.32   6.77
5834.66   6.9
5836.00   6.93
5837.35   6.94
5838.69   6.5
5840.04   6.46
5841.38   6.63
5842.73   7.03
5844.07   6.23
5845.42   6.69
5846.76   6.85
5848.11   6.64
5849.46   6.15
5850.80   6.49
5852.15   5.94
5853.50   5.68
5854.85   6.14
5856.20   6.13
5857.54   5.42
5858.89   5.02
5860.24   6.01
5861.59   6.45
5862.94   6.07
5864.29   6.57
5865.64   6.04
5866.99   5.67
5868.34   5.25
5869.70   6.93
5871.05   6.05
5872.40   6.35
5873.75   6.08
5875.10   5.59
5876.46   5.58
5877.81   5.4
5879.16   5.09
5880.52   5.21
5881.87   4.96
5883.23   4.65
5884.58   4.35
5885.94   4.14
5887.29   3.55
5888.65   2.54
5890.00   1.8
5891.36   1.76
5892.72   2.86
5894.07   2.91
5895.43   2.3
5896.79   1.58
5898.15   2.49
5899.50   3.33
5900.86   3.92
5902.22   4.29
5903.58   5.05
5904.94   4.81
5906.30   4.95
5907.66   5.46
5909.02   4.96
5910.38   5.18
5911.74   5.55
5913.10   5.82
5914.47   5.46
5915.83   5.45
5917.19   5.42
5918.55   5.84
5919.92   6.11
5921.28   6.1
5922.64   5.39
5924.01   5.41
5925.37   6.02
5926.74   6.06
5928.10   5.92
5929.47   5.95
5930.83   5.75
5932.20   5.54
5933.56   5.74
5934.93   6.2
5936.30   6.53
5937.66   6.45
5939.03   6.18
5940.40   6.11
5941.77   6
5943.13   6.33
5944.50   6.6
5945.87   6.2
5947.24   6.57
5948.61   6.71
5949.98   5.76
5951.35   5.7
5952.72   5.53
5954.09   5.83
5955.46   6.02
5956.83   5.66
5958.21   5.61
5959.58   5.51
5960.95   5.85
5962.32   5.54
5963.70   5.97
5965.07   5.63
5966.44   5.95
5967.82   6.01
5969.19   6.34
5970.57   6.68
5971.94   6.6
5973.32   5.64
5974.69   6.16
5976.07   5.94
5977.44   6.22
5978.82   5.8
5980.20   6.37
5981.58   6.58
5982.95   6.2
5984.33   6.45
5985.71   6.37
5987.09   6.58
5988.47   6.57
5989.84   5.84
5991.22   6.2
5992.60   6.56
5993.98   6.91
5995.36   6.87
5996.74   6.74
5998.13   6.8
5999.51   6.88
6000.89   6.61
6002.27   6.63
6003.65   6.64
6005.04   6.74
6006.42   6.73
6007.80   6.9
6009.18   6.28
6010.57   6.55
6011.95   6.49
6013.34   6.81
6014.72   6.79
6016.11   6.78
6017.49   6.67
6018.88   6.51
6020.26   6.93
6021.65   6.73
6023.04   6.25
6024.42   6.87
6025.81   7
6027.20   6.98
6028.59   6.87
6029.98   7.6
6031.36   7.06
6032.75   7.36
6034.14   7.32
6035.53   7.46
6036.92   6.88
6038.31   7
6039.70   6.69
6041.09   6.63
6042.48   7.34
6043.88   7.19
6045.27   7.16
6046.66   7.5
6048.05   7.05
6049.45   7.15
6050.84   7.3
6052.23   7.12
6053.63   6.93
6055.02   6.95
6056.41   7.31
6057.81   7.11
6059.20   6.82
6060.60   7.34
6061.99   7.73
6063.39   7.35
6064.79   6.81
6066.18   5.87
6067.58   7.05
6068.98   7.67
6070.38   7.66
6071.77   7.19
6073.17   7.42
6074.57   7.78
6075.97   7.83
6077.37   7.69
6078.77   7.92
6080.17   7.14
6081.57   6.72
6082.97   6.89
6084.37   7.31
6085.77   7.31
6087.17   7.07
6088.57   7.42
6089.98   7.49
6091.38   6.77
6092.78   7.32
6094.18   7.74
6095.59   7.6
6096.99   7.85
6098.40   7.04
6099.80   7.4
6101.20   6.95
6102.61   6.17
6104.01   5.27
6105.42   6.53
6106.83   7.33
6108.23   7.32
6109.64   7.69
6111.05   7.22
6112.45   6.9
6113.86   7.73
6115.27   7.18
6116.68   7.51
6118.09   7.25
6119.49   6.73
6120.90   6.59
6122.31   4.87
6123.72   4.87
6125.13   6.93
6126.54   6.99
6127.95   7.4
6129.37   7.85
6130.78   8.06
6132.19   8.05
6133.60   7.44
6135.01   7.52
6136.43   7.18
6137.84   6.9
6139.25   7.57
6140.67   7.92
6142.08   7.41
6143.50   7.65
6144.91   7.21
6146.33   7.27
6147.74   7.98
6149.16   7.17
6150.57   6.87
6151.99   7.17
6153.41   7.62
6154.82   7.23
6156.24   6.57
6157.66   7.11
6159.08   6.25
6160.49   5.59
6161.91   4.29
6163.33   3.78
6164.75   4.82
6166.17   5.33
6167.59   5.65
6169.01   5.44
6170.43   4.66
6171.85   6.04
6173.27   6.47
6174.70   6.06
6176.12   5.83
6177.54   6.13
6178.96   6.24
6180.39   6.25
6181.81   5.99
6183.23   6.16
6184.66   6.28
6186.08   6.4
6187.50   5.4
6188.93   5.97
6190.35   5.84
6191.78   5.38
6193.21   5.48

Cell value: 0.14 mag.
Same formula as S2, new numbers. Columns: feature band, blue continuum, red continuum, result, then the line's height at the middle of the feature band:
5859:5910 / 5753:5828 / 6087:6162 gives 0.42 mag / 6.81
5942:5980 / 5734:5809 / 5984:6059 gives 0.14 mag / 6.83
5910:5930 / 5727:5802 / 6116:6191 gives 0.16 mag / 6.62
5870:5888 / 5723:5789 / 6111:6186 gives 0.27 mag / 6.63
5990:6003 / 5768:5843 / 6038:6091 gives 0.07 mag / 7.08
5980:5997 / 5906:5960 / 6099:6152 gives -0.05 mag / 6.21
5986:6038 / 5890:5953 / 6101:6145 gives -0.12 mag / 6.03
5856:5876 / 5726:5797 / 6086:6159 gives 0.14 mag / 6.8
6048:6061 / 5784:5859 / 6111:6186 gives -0.08 mag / 6.62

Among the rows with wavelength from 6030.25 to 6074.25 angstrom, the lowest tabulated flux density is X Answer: 5.87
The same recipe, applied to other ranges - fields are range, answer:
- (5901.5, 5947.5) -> 4.29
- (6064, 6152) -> 4.87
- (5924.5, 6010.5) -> 5.51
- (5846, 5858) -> 5.42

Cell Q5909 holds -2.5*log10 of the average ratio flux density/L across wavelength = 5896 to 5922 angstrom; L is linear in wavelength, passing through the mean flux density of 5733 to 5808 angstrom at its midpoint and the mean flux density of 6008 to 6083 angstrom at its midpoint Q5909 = 0.39 mag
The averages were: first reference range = 6.77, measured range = 4.82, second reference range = 7.07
